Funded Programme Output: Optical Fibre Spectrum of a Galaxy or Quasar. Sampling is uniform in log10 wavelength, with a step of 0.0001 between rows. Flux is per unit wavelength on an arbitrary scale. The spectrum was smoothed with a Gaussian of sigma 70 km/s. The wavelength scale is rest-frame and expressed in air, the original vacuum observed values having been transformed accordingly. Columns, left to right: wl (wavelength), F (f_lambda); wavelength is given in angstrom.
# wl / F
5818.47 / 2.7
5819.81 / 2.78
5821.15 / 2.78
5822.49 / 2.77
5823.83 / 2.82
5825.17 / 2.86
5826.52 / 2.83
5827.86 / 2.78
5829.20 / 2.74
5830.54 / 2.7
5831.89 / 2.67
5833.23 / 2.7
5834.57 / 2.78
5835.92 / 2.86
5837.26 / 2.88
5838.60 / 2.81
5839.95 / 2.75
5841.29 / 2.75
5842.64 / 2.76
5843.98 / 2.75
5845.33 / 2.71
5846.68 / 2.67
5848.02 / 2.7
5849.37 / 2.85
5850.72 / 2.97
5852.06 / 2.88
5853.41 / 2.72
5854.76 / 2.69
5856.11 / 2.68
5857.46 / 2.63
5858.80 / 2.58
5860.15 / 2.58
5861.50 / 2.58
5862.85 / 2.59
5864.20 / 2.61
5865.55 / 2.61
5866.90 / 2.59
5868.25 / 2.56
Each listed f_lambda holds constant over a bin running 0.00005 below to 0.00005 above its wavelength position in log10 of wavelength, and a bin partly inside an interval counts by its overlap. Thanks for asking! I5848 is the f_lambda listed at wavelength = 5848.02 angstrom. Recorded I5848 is 2.7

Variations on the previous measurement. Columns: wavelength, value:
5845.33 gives 2.71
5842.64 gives 2.76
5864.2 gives 2.61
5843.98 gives 2.75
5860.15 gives 2.58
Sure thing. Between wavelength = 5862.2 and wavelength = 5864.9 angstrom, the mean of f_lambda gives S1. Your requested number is 2.6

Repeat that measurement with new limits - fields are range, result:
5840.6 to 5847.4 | 2.73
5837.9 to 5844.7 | 2.76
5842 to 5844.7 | 2.76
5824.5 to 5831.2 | 2.78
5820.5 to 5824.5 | 2.79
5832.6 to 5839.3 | 2.81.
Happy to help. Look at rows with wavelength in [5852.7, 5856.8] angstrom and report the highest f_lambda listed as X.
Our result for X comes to 2.72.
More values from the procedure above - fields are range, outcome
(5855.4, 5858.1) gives 2.68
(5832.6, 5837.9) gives 2.88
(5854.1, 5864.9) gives 2.69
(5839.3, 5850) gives 2.85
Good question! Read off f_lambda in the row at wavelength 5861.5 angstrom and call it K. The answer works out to 2.58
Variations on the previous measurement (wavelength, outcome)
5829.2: 2.74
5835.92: 2.86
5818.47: 2.7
